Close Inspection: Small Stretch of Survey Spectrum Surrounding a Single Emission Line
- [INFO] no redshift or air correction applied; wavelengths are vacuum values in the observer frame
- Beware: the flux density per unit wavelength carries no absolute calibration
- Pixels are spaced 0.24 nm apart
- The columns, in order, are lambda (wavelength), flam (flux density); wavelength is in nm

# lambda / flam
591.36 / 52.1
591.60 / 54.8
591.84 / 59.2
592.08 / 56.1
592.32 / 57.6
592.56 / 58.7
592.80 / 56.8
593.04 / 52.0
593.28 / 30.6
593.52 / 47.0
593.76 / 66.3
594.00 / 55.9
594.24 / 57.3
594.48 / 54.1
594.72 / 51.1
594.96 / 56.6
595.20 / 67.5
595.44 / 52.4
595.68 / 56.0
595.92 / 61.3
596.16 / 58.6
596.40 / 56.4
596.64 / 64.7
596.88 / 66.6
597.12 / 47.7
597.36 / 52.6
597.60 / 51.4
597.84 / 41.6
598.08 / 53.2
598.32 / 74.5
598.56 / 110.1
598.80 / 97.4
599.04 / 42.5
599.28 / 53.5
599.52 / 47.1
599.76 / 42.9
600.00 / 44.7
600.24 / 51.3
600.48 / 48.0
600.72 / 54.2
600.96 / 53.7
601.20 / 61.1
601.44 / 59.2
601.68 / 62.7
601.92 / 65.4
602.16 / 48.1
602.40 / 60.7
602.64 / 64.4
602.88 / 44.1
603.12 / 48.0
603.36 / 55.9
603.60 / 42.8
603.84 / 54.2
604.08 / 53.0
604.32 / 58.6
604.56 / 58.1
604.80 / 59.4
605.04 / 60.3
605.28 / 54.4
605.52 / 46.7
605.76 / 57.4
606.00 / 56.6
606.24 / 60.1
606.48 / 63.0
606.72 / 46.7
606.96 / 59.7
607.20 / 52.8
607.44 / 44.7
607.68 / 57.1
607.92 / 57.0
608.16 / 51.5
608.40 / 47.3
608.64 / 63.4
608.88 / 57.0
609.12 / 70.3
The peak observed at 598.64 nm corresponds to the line H-beta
